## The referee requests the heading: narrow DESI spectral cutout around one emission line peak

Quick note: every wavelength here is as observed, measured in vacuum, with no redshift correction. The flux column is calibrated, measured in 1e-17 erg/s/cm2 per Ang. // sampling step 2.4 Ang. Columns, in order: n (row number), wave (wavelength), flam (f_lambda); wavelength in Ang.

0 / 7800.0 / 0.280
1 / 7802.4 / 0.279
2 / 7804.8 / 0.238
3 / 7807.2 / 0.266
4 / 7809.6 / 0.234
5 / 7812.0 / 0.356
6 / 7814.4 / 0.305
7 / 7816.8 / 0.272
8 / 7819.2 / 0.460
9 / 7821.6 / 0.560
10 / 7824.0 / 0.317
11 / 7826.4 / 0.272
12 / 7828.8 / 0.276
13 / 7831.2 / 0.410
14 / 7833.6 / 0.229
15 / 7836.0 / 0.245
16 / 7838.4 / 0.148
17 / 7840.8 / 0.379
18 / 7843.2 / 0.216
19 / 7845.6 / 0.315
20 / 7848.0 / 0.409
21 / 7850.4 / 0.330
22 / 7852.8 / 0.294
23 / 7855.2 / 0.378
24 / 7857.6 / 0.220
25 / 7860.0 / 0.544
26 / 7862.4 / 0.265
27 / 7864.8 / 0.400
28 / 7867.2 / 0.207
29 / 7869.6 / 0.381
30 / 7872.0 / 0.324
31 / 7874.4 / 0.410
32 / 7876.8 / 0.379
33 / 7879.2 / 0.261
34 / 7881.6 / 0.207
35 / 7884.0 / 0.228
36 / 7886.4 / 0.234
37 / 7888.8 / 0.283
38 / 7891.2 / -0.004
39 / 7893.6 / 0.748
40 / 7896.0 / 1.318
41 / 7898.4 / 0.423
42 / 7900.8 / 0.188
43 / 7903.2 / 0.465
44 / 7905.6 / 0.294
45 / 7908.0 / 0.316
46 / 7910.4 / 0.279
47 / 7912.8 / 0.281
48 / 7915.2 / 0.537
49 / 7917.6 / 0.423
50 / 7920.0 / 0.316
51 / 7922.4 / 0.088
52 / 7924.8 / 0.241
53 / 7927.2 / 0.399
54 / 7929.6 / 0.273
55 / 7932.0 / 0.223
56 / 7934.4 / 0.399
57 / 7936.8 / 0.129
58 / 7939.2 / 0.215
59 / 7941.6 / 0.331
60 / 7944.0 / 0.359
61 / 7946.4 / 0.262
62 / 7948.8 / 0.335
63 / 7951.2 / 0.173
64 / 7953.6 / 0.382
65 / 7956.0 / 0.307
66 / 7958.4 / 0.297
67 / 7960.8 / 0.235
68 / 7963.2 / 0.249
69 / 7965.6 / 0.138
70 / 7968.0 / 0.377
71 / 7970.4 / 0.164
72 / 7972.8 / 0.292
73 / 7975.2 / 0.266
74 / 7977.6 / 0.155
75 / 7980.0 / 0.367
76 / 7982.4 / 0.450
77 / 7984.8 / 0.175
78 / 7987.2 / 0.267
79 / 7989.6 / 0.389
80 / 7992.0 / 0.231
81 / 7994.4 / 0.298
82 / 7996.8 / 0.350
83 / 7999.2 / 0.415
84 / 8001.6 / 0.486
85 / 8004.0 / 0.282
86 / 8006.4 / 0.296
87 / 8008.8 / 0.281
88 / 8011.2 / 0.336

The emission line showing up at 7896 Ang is H-alpha 6563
